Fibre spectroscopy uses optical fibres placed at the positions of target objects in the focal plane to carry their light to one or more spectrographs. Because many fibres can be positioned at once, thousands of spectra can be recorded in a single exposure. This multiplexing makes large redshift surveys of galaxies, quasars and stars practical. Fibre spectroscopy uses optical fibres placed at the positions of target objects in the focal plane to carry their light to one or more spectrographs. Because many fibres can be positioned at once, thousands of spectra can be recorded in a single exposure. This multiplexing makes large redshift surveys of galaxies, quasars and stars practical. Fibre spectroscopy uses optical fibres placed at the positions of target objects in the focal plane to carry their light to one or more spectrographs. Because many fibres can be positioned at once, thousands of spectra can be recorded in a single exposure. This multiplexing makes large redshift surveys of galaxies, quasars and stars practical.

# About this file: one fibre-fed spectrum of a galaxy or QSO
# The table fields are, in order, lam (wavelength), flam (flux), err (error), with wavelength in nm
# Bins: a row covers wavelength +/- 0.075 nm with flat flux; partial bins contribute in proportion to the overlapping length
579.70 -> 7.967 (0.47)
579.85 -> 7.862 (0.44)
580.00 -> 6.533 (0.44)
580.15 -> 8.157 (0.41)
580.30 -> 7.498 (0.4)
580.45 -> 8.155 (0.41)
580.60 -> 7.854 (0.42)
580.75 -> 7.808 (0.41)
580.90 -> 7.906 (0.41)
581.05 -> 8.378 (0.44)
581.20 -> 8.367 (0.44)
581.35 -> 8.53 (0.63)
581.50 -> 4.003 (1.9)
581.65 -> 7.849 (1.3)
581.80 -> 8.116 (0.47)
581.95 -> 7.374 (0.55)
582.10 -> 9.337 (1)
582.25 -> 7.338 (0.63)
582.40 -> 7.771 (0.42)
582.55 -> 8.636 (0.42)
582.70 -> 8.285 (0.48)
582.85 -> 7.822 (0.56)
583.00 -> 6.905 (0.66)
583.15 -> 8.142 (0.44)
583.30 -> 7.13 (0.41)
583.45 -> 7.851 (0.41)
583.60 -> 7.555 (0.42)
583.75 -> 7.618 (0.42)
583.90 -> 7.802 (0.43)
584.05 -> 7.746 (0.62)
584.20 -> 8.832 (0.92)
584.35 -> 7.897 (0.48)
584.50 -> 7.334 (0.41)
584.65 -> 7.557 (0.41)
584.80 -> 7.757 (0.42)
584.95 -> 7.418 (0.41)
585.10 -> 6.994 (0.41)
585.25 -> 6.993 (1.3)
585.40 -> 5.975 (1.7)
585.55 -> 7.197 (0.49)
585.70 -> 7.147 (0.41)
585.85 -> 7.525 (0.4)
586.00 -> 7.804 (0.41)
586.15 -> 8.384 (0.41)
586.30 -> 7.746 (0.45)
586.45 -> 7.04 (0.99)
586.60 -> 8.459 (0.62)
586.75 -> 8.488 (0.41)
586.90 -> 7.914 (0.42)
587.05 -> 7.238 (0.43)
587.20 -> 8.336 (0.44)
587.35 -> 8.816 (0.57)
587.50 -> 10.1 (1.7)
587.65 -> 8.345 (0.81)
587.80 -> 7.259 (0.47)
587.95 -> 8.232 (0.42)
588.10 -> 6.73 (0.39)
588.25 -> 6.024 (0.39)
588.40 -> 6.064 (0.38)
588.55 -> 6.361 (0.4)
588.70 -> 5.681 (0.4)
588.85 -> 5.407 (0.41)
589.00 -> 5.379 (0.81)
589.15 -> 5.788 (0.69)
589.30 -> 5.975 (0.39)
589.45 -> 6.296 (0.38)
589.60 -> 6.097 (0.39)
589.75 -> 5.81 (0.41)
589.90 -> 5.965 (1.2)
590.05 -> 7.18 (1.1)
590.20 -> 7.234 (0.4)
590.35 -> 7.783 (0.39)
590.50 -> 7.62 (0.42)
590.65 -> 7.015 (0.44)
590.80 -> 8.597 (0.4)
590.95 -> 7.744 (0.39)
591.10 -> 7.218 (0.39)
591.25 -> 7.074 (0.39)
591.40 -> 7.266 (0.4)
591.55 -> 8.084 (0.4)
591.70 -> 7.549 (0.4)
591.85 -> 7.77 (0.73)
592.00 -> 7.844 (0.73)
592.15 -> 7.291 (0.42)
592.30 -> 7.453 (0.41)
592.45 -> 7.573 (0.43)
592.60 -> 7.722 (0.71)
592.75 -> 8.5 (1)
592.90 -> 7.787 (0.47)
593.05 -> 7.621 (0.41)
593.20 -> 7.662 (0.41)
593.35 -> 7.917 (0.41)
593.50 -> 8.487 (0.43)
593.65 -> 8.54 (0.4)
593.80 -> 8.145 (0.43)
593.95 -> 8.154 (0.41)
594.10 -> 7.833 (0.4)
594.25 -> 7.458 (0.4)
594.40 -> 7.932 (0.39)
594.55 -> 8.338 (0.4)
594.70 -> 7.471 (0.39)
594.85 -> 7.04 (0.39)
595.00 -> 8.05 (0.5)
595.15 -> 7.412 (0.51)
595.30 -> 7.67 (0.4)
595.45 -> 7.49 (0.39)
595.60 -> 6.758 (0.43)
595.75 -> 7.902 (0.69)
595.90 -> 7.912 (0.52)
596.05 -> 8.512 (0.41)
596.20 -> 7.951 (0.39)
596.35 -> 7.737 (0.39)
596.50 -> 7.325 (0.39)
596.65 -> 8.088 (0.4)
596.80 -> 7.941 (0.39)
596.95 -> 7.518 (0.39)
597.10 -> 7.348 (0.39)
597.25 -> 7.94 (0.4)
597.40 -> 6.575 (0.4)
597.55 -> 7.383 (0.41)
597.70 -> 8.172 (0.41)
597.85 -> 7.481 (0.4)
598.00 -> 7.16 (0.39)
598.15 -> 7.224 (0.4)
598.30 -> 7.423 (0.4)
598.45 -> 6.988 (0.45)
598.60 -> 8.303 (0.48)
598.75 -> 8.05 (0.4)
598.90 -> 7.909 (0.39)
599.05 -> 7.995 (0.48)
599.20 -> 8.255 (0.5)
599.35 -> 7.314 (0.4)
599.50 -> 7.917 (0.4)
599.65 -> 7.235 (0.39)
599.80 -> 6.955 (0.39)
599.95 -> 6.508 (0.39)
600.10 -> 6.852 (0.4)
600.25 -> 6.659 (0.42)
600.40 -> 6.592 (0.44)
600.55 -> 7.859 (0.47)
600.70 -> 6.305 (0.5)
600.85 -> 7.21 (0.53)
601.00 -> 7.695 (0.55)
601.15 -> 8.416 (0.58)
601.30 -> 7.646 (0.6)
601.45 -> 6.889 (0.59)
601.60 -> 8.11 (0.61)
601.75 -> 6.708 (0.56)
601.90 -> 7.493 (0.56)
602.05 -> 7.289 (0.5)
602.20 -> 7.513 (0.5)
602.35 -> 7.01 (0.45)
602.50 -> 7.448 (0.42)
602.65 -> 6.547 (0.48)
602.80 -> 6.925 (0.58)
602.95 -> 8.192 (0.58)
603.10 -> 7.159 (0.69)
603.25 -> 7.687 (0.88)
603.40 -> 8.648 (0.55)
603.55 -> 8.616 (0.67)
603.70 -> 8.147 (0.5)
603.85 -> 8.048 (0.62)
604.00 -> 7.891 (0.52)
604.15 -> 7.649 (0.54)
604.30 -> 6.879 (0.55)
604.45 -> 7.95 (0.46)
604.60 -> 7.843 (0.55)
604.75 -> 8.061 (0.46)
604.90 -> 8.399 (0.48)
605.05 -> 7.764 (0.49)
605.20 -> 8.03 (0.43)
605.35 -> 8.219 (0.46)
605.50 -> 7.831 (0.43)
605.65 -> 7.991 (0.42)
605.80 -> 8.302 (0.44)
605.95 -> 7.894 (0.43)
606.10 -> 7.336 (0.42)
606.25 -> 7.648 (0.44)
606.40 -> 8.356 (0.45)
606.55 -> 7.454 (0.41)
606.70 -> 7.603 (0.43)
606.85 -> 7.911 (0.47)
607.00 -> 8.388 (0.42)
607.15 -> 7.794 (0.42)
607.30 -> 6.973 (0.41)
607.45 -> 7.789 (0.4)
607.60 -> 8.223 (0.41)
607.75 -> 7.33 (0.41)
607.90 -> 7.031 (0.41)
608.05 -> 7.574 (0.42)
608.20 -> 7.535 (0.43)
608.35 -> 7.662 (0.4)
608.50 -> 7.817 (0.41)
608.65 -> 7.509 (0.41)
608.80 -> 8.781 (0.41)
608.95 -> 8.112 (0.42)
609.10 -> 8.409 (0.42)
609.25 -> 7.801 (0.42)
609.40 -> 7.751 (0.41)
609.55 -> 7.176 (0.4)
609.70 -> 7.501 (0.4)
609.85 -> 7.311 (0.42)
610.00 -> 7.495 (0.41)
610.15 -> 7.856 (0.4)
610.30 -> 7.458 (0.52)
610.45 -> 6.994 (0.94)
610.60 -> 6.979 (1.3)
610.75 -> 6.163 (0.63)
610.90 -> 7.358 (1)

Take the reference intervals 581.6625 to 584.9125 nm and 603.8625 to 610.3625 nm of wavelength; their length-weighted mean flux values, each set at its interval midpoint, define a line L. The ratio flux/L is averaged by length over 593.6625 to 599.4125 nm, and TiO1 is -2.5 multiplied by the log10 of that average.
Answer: 0.02 mag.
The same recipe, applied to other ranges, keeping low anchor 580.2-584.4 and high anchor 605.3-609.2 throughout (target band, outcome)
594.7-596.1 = 0.028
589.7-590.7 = 0.124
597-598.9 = 0.042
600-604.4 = 0.053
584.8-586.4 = 0.068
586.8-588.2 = -0.037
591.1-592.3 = 0.040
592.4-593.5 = -0.009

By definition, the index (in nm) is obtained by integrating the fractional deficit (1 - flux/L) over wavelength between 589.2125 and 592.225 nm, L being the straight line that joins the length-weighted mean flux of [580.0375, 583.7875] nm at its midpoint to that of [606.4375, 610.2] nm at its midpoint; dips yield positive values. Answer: 0.23 nm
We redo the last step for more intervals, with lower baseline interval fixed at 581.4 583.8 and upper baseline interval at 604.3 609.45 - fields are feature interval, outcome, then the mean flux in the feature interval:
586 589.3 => 0.15 nm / 7.3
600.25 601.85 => 0.10 nm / 7.31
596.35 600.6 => 0.16 nm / 7.47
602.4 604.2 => 0.02 nm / 7.74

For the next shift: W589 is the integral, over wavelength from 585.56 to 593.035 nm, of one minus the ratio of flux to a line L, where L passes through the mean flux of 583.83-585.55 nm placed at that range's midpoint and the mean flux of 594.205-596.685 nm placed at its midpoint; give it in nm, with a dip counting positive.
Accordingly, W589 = 0.24 nm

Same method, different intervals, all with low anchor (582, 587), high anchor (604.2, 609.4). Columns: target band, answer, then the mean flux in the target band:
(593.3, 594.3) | -0.04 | 8.1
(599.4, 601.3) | 0.14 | 7.2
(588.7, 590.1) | 0.32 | 5.95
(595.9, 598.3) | 0.05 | 7.63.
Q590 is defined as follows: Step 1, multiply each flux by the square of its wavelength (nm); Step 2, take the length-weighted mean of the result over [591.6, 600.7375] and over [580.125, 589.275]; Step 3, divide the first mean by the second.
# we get 1.05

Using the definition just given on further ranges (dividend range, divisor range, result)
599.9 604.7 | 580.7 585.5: 1.04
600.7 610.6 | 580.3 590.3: 1.11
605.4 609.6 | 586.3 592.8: 1.14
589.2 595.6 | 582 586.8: 1.00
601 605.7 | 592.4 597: 1.01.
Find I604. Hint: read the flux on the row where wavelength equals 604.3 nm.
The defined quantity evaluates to 6.879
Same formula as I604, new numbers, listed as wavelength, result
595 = 8.05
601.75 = 6.708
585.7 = 7.147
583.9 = 7.802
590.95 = 7.744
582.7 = 8.285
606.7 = 7.603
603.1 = 7.159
